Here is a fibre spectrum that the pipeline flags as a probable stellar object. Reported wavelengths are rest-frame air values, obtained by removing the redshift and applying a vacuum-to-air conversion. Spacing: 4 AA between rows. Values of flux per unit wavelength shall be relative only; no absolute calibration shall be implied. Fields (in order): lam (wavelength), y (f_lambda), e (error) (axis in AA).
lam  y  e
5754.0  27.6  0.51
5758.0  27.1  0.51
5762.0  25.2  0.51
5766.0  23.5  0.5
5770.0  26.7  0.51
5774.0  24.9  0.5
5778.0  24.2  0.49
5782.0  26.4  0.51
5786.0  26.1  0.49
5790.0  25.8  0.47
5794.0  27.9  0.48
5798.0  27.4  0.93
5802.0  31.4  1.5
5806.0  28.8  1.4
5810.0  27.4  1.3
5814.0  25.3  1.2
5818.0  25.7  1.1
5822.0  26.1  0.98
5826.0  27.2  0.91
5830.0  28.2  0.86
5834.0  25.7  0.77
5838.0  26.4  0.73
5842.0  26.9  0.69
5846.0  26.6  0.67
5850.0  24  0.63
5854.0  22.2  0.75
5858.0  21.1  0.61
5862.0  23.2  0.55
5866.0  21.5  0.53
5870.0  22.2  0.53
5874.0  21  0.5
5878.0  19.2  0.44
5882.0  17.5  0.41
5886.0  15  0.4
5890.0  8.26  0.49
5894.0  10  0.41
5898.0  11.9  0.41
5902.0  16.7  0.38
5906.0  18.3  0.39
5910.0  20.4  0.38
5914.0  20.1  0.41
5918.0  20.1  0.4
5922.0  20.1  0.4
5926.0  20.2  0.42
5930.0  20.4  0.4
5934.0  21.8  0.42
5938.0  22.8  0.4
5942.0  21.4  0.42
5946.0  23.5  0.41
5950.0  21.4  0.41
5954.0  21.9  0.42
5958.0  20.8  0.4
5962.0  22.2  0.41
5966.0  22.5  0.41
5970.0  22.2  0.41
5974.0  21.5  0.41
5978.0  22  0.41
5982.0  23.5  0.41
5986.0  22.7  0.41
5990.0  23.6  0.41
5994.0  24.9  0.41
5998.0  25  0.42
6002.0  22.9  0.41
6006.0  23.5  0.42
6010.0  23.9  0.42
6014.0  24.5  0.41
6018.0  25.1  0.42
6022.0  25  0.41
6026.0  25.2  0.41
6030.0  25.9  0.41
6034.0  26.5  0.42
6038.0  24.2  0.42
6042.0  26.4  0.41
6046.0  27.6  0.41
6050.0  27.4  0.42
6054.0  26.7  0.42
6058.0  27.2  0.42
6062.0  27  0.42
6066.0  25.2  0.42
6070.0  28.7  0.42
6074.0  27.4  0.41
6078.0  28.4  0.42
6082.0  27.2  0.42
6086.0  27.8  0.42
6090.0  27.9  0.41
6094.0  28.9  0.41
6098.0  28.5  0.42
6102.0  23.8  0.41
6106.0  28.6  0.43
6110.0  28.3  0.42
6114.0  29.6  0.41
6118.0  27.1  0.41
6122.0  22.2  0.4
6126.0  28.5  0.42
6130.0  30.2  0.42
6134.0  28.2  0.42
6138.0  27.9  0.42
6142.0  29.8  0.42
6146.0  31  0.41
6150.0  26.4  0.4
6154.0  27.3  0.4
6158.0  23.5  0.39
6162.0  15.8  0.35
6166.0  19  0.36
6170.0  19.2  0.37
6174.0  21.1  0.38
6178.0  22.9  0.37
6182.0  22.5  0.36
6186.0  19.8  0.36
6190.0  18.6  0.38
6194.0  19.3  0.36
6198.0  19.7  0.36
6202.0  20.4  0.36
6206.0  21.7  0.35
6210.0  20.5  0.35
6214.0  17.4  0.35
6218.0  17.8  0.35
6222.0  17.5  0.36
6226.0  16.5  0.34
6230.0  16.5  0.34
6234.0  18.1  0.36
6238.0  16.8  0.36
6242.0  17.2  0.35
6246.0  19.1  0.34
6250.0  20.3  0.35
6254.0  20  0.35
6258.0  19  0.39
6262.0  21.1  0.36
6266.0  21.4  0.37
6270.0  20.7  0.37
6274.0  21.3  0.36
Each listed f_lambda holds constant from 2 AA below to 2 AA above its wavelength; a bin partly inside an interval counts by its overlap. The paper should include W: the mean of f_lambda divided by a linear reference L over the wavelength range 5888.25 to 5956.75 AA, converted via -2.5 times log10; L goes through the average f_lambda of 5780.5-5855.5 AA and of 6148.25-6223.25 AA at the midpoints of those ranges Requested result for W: 0.30 mag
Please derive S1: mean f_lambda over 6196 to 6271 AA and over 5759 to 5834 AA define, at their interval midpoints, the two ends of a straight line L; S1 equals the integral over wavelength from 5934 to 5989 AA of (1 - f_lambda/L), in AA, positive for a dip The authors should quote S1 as 3.5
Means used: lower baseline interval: 26.6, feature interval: 22.2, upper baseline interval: 19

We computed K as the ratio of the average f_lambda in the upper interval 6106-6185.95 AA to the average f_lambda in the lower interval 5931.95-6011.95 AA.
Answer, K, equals 1.1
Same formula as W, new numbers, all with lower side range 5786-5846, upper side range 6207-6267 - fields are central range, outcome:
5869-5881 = 0.26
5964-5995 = 0.05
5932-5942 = 0.12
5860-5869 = 0.17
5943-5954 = 0.10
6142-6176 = -0.15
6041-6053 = -0.21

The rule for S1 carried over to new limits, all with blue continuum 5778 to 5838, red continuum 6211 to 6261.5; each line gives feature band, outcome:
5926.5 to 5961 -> 3.5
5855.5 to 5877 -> 3.4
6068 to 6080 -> -3.7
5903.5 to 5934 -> 5.8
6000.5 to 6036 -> -3.3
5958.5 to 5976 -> 1.3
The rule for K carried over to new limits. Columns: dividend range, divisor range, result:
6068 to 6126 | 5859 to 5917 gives 1.56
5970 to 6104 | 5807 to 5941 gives 1.20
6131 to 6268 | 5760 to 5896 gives 0.88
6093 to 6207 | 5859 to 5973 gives 1.25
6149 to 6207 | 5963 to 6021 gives 0.90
